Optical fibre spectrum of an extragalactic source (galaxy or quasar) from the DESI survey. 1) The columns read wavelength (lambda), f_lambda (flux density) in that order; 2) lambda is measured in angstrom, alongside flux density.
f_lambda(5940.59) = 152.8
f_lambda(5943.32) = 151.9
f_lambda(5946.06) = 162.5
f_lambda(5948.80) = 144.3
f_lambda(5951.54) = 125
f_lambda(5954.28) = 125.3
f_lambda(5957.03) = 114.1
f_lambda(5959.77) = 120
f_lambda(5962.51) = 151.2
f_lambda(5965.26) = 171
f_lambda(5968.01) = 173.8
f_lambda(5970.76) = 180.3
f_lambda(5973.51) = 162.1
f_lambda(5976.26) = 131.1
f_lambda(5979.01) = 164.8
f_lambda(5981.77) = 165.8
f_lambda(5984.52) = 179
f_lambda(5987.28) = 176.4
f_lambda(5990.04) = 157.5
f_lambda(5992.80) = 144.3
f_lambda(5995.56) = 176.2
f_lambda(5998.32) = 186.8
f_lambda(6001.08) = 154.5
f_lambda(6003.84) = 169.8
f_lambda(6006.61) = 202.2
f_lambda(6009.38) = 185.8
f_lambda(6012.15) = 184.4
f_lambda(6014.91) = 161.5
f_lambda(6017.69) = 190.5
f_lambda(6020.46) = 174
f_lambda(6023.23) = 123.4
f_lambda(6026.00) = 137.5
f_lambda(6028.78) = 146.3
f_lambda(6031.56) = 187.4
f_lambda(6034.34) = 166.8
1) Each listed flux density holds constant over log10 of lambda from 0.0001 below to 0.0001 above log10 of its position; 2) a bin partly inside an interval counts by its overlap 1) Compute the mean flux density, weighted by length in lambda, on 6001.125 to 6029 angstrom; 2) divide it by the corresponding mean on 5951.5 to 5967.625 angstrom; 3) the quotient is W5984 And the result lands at 1.2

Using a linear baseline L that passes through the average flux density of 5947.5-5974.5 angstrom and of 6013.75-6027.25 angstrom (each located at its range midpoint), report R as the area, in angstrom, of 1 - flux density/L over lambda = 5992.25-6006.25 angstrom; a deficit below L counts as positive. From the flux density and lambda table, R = -1.5 angstrom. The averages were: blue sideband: 147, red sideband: 158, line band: 170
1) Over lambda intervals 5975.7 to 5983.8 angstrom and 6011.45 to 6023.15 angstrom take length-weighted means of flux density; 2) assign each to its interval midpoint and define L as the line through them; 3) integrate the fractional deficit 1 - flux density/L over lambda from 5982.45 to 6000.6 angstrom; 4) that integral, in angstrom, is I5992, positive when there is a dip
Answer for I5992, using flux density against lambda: -0.8 angstrom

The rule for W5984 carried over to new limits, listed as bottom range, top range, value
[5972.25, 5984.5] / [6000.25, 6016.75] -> 1.12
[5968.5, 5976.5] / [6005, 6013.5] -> 1.16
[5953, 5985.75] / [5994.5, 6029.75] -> 1.10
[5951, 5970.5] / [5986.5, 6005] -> 1.16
